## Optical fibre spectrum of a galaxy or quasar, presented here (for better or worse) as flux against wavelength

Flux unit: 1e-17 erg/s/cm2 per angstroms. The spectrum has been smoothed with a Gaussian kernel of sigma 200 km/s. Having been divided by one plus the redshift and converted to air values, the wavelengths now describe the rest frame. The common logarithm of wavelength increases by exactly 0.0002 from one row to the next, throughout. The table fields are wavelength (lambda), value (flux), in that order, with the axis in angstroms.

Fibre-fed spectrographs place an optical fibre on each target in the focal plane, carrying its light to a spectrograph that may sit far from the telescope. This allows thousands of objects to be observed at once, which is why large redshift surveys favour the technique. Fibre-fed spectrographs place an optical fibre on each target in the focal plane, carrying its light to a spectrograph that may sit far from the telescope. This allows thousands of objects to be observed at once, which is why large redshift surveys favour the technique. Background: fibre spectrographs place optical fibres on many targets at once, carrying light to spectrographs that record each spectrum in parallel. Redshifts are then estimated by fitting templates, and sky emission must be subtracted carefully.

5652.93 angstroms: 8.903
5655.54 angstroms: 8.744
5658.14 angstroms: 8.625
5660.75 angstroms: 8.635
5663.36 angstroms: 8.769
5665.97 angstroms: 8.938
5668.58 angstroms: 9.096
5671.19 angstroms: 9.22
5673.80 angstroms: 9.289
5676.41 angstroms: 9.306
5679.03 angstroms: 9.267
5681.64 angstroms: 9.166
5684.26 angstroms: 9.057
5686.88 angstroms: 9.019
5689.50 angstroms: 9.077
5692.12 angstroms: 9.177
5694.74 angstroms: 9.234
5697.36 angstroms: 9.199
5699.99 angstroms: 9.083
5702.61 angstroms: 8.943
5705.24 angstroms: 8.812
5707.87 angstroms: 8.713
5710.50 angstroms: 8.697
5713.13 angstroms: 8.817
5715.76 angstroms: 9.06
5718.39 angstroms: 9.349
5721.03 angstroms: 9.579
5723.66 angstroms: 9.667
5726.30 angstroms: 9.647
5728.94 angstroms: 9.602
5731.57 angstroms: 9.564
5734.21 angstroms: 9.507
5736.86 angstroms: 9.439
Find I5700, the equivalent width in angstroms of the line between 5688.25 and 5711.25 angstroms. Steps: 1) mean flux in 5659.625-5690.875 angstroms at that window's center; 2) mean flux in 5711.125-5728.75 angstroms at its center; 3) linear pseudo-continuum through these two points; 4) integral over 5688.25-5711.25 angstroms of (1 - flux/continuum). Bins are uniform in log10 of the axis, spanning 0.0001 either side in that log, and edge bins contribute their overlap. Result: 0.5 angstroms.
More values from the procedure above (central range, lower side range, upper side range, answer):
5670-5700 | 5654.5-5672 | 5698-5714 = -1.1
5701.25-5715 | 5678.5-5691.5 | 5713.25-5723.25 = 0.6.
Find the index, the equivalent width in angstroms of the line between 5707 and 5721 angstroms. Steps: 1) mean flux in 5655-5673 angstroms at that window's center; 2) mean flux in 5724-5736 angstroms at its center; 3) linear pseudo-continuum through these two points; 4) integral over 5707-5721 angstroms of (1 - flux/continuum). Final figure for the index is 0.6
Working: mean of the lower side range 8.88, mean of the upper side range 9.58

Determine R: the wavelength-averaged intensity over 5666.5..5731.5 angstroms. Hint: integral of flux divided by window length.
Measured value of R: 9.18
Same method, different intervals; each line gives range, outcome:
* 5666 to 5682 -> 9.21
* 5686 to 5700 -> 9.14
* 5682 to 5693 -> 9.08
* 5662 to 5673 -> 9.02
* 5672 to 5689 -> 9.18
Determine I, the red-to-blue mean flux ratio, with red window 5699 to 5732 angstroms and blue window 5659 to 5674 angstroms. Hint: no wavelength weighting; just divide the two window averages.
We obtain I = 1.03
